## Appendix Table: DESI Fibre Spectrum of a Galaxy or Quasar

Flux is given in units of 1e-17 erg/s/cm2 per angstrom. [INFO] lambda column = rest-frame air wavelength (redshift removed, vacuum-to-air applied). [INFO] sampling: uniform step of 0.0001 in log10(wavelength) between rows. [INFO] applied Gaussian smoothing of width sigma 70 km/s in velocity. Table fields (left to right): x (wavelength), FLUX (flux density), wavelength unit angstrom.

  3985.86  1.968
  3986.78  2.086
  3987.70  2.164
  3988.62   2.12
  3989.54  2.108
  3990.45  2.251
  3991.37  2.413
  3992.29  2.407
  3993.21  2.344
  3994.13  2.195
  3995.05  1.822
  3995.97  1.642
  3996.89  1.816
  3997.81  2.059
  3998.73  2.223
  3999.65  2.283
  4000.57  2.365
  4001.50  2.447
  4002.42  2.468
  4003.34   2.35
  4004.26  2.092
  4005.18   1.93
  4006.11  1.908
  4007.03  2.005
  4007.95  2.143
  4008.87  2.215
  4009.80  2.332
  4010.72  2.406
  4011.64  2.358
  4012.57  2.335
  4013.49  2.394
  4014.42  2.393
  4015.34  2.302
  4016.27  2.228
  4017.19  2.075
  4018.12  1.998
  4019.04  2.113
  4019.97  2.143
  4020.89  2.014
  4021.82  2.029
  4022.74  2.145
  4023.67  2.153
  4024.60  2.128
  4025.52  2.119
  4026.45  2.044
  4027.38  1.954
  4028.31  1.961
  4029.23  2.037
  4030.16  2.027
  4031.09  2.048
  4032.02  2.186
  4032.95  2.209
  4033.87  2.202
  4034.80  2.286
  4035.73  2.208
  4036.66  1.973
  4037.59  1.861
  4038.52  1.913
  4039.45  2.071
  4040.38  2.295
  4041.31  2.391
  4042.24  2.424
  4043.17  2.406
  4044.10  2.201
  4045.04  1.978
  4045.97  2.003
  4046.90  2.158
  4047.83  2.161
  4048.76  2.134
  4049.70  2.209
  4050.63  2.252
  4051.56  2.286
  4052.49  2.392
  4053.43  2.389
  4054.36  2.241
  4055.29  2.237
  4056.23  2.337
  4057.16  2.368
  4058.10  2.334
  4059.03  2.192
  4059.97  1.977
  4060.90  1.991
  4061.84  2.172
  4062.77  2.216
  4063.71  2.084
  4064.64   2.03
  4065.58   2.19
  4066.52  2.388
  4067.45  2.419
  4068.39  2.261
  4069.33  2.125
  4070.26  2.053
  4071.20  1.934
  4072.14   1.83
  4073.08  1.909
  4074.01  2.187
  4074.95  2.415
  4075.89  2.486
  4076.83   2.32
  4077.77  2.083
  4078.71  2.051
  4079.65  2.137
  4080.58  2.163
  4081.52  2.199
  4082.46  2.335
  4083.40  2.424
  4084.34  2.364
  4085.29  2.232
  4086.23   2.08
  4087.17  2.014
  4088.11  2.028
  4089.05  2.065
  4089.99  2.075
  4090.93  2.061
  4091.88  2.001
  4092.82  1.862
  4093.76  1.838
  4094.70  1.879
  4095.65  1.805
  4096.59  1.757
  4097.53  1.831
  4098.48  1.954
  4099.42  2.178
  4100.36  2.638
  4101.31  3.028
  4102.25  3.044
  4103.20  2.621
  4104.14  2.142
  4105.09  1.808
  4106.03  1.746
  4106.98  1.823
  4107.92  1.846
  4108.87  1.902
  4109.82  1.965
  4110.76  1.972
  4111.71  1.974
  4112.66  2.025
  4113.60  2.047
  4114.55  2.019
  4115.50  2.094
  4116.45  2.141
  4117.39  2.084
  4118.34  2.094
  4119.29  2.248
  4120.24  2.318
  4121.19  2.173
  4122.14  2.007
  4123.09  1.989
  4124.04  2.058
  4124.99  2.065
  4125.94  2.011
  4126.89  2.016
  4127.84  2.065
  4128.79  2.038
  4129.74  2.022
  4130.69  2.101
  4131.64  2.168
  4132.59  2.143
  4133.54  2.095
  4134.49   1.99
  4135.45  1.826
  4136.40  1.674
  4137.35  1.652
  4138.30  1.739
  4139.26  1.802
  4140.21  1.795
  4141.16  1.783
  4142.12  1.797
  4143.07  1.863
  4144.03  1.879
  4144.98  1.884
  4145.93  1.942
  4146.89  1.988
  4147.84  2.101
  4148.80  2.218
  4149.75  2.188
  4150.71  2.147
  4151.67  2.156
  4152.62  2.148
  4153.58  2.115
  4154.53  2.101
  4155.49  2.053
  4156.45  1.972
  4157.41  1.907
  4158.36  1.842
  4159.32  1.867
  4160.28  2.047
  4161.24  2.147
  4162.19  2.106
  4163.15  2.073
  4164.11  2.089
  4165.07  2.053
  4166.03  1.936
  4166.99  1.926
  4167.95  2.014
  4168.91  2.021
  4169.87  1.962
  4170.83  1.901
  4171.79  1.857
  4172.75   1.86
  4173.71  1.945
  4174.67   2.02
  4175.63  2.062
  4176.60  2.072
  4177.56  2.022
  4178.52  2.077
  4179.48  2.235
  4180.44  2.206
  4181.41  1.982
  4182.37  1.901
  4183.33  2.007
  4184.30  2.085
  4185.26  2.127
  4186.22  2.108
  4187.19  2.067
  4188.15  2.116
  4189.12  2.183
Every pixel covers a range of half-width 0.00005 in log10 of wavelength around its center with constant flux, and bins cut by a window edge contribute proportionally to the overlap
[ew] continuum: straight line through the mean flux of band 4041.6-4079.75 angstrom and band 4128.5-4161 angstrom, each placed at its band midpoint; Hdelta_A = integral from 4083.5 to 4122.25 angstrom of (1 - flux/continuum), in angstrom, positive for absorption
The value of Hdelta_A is -0.24 angstrom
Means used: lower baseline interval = 2.2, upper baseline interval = 1.97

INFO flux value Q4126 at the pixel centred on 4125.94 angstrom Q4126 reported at 2.011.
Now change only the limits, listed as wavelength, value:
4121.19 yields 2.173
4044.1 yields 2.201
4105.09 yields 1.808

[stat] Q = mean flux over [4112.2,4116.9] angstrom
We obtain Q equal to 2.06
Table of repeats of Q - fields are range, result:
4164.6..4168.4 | 1.98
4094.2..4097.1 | 1.82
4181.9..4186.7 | 2.05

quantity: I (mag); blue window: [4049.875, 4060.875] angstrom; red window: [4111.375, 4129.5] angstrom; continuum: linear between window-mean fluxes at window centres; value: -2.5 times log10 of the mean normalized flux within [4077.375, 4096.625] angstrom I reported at 0.05 mag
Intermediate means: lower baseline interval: 2.26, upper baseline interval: 2.08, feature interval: 2.08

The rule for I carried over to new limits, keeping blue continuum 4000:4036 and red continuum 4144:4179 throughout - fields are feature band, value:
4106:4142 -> 0.039 mag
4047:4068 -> -0.047 mag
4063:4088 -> -0.034 mag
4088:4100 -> 0.075 mag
